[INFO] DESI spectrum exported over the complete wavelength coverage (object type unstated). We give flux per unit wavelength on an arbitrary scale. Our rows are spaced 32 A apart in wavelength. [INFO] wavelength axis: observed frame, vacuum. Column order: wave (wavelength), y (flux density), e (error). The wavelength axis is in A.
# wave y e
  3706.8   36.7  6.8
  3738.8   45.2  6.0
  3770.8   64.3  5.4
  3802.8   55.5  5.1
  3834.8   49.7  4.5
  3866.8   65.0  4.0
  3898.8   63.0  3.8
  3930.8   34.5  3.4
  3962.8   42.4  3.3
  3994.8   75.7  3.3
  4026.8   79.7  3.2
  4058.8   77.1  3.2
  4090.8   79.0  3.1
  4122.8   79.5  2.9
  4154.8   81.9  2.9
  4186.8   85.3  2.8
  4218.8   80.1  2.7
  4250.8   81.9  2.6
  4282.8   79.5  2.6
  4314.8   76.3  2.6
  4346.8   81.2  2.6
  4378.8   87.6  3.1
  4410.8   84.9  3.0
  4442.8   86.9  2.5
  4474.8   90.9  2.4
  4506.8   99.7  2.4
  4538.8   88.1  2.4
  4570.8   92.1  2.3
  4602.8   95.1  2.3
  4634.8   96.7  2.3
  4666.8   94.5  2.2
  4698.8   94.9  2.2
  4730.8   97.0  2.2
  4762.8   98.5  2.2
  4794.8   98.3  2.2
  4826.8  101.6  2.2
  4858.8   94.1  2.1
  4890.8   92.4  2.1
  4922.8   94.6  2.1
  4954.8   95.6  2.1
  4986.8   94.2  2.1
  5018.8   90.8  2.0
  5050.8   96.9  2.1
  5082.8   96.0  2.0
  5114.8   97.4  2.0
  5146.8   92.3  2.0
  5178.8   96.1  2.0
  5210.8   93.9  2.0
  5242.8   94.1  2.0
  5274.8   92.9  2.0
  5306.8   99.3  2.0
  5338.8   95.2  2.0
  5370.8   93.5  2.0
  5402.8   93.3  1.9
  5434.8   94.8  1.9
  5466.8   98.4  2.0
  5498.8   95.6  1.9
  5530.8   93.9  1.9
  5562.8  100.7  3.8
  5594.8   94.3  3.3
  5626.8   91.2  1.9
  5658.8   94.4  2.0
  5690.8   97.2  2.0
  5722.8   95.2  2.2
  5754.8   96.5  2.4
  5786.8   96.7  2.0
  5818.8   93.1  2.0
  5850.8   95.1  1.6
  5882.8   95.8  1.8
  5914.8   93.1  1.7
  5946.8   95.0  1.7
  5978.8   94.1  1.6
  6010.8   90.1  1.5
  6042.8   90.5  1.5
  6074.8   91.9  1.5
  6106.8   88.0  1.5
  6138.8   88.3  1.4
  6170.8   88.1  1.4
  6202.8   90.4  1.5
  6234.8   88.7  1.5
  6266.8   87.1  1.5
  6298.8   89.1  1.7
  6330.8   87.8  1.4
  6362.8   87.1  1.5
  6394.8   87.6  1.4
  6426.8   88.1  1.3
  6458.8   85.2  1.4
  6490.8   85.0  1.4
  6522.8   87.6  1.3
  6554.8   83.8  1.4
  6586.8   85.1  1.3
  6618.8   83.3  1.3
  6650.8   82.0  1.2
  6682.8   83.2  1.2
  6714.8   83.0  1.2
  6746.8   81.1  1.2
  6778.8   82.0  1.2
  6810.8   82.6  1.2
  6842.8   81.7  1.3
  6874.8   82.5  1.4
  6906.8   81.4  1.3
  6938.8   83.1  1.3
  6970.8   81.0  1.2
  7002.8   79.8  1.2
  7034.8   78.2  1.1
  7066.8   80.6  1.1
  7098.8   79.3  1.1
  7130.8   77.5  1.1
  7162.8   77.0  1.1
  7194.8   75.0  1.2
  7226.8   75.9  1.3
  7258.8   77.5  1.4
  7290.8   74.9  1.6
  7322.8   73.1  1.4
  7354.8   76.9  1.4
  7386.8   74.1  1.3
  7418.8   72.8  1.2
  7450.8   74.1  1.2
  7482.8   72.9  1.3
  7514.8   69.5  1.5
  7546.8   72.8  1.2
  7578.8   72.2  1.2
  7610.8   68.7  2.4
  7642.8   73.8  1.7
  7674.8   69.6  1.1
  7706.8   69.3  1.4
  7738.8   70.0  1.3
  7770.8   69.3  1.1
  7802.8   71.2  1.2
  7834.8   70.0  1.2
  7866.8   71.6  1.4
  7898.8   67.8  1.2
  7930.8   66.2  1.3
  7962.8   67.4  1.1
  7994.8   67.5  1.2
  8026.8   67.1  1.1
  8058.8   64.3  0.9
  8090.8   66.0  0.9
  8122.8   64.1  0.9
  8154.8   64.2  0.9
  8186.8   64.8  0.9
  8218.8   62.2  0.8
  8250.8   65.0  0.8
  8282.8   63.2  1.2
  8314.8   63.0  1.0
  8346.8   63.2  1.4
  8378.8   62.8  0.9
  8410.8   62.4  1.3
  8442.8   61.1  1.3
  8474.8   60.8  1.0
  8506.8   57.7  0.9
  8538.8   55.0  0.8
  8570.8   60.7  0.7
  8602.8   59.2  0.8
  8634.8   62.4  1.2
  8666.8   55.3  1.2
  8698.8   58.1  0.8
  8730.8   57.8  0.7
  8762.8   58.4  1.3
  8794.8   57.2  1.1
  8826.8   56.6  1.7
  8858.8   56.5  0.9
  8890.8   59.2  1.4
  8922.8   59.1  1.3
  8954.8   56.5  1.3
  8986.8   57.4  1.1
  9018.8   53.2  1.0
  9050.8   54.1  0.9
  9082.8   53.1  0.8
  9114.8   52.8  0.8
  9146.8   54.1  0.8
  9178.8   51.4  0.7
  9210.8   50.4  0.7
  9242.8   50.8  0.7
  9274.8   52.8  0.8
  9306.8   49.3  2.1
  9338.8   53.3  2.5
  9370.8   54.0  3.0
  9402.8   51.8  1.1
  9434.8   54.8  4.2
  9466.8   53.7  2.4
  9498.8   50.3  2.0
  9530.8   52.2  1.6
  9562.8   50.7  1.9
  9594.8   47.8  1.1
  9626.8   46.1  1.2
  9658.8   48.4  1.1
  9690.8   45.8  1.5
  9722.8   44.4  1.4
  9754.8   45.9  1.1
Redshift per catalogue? 0.00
